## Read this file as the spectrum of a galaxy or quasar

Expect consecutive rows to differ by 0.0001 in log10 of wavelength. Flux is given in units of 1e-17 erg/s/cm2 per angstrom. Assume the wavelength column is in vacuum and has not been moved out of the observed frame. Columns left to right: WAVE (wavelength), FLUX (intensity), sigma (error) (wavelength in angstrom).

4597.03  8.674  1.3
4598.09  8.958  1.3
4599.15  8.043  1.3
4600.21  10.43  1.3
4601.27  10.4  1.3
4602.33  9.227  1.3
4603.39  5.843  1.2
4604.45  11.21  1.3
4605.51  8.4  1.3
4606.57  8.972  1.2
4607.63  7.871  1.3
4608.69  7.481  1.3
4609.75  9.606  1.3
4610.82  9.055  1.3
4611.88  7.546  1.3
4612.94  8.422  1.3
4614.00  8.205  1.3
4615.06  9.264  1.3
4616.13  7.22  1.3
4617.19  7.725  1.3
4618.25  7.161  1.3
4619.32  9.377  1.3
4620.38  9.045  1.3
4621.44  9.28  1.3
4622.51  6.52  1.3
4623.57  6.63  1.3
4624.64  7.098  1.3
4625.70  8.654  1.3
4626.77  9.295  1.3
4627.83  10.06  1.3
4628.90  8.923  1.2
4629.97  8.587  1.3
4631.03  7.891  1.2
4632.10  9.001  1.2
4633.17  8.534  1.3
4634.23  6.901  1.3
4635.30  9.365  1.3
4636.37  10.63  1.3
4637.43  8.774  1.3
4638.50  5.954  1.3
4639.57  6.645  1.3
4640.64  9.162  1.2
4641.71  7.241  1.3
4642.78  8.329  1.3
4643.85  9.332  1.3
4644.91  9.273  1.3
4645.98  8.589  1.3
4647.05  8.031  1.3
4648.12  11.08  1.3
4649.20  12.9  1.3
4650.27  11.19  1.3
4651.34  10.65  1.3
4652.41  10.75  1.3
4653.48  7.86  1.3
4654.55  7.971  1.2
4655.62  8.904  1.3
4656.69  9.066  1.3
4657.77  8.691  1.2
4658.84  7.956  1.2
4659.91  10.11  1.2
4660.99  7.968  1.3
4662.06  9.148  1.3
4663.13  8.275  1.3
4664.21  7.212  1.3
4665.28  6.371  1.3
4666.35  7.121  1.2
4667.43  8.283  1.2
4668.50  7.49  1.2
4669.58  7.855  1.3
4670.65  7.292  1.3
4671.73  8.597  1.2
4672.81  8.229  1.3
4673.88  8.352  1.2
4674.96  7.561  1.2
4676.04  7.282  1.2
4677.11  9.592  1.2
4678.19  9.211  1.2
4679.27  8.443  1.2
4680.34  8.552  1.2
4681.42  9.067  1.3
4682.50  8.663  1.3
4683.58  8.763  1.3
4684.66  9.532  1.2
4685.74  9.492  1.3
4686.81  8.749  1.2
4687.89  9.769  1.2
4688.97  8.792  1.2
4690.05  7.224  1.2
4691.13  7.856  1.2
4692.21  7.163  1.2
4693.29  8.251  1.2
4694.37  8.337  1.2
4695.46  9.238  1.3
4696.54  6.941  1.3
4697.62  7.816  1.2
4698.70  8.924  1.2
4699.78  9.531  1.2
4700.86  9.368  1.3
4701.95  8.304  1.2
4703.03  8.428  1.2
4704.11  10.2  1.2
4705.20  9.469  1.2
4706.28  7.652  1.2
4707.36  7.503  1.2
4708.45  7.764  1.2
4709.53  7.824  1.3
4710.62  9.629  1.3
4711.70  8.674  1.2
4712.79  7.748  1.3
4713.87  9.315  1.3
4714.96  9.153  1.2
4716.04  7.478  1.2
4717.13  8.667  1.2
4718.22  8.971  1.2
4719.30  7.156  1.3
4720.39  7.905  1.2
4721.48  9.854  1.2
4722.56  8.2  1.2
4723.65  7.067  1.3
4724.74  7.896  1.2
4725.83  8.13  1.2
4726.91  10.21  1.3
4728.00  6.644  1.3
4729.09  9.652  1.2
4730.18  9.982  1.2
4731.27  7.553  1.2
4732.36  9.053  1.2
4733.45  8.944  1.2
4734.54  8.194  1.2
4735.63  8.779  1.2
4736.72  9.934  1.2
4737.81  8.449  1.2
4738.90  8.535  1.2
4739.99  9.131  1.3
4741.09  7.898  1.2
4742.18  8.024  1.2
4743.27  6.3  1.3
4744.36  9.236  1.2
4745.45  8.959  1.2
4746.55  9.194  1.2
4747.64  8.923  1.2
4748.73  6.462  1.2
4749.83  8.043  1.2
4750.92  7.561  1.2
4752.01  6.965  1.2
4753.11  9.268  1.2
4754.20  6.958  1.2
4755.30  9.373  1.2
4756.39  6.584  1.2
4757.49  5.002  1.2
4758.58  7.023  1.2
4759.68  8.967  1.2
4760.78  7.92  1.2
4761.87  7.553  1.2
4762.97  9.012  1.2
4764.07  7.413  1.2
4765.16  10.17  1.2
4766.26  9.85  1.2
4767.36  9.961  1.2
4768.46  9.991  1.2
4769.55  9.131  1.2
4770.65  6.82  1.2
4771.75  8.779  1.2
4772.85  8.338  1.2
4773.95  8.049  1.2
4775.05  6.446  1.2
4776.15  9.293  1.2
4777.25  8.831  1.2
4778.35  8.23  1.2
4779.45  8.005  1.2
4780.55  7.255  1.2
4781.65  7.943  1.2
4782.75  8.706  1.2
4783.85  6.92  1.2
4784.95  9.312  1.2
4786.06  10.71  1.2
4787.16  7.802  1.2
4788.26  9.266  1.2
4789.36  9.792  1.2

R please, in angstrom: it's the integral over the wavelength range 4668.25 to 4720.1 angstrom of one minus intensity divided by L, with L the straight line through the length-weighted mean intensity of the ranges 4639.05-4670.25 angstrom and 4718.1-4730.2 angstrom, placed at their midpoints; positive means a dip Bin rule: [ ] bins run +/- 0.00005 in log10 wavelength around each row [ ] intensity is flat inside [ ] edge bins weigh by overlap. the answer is 0.49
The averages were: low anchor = 8.73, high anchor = 8.39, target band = 8.46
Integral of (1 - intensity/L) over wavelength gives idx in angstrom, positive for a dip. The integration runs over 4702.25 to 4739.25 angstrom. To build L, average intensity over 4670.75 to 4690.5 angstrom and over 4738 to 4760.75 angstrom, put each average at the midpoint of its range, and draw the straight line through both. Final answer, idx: -1.5 angstrom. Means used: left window 8.64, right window 7.93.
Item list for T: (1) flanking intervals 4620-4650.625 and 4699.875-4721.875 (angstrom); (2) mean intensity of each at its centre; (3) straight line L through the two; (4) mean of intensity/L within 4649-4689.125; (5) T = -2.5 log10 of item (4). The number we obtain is -0.01 mag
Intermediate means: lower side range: 8.7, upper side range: 8.56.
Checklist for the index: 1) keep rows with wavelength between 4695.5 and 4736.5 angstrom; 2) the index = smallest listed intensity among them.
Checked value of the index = 6.644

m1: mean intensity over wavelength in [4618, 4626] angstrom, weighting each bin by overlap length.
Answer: 7.98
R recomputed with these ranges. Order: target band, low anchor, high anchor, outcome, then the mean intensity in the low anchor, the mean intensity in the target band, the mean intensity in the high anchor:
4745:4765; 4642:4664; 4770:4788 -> 1.3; 9.25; 7.88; 8.24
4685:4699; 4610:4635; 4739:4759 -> -0.5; 8.3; 8.36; 7.85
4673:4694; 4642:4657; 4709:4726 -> 1.0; 9.54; 8.54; 8.36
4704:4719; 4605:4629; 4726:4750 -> 0.0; 8.33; 8.5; 8.55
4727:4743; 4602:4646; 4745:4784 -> -0.8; 8.38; 8.63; 8.17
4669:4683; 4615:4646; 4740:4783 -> -0.1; 8.33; 8.36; 8.17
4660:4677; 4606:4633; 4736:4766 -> 0.7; 8.36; 7.91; 8.13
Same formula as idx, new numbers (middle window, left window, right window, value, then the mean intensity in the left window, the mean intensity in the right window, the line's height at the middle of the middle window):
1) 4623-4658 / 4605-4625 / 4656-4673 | -3.1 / 8.16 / 8.11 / 8.13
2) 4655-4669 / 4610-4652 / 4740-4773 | 0.6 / 8.67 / 8.2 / 8.55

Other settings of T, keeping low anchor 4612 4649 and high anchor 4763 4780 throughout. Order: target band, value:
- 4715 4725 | 0.05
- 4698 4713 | -0.01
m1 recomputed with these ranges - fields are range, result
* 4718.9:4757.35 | 8.28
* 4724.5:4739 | 8.74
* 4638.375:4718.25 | 8.58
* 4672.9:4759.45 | 8.38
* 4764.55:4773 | 9.16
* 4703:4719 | 8.55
